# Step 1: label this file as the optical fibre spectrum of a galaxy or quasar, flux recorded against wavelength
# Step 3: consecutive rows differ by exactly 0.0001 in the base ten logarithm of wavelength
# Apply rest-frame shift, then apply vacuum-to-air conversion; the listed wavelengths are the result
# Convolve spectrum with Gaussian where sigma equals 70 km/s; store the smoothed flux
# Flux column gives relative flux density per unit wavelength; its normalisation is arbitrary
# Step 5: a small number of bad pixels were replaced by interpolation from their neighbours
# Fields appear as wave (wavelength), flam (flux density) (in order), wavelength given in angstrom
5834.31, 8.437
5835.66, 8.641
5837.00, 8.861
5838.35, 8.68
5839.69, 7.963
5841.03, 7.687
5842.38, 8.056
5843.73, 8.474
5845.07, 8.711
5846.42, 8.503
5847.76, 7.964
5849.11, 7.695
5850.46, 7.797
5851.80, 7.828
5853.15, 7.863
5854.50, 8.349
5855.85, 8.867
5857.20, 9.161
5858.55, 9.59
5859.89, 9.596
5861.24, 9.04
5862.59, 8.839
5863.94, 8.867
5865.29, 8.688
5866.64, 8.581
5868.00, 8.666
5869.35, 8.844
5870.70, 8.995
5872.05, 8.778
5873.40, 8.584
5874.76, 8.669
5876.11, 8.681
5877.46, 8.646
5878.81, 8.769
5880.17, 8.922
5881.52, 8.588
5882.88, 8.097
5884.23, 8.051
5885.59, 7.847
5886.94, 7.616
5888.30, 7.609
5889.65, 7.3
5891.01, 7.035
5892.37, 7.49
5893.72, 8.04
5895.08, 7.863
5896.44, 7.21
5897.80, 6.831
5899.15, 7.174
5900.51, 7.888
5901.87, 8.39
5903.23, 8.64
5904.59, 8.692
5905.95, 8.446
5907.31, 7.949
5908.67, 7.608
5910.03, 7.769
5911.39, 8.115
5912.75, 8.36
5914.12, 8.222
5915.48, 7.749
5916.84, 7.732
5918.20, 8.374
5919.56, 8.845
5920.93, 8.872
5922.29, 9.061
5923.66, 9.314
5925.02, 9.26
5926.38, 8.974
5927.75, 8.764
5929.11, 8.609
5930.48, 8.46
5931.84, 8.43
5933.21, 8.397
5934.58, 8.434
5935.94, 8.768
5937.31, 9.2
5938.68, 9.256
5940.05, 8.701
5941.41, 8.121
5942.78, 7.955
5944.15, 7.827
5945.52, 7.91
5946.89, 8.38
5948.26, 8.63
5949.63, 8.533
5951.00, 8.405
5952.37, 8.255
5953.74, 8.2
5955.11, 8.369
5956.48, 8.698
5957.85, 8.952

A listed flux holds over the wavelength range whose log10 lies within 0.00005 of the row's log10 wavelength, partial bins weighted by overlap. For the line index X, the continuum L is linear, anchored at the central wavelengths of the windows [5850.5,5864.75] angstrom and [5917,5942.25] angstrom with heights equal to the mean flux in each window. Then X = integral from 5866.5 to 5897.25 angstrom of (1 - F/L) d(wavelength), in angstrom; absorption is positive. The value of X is 1.95 angstrom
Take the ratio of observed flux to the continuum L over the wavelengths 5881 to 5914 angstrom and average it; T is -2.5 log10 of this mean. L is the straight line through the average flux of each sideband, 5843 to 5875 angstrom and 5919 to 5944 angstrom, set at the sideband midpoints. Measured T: 0.11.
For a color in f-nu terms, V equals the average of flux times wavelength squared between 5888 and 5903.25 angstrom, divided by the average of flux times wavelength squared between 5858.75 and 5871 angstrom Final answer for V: 0.86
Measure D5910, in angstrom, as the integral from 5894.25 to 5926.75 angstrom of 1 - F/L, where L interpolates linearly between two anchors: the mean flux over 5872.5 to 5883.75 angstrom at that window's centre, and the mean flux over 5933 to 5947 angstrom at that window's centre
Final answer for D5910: 1.2 angstrom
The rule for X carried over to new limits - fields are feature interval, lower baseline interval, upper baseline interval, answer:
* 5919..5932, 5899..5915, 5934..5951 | -0.89 angstrom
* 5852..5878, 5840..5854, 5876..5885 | -1.51 angstrom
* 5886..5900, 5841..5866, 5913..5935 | 1.85 angstrom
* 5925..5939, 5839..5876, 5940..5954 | -0.75 angstrom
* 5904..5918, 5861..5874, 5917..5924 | 1.13 angstrom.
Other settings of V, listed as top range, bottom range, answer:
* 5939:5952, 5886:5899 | 1.14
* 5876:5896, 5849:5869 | 0.93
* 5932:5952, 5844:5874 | 1.01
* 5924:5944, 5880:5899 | 1.14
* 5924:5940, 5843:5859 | 1.08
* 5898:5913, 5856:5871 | 0.91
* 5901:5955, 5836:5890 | 1.02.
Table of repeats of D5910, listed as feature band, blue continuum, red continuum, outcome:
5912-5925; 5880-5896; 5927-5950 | -0.5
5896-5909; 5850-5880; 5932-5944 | 1.1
